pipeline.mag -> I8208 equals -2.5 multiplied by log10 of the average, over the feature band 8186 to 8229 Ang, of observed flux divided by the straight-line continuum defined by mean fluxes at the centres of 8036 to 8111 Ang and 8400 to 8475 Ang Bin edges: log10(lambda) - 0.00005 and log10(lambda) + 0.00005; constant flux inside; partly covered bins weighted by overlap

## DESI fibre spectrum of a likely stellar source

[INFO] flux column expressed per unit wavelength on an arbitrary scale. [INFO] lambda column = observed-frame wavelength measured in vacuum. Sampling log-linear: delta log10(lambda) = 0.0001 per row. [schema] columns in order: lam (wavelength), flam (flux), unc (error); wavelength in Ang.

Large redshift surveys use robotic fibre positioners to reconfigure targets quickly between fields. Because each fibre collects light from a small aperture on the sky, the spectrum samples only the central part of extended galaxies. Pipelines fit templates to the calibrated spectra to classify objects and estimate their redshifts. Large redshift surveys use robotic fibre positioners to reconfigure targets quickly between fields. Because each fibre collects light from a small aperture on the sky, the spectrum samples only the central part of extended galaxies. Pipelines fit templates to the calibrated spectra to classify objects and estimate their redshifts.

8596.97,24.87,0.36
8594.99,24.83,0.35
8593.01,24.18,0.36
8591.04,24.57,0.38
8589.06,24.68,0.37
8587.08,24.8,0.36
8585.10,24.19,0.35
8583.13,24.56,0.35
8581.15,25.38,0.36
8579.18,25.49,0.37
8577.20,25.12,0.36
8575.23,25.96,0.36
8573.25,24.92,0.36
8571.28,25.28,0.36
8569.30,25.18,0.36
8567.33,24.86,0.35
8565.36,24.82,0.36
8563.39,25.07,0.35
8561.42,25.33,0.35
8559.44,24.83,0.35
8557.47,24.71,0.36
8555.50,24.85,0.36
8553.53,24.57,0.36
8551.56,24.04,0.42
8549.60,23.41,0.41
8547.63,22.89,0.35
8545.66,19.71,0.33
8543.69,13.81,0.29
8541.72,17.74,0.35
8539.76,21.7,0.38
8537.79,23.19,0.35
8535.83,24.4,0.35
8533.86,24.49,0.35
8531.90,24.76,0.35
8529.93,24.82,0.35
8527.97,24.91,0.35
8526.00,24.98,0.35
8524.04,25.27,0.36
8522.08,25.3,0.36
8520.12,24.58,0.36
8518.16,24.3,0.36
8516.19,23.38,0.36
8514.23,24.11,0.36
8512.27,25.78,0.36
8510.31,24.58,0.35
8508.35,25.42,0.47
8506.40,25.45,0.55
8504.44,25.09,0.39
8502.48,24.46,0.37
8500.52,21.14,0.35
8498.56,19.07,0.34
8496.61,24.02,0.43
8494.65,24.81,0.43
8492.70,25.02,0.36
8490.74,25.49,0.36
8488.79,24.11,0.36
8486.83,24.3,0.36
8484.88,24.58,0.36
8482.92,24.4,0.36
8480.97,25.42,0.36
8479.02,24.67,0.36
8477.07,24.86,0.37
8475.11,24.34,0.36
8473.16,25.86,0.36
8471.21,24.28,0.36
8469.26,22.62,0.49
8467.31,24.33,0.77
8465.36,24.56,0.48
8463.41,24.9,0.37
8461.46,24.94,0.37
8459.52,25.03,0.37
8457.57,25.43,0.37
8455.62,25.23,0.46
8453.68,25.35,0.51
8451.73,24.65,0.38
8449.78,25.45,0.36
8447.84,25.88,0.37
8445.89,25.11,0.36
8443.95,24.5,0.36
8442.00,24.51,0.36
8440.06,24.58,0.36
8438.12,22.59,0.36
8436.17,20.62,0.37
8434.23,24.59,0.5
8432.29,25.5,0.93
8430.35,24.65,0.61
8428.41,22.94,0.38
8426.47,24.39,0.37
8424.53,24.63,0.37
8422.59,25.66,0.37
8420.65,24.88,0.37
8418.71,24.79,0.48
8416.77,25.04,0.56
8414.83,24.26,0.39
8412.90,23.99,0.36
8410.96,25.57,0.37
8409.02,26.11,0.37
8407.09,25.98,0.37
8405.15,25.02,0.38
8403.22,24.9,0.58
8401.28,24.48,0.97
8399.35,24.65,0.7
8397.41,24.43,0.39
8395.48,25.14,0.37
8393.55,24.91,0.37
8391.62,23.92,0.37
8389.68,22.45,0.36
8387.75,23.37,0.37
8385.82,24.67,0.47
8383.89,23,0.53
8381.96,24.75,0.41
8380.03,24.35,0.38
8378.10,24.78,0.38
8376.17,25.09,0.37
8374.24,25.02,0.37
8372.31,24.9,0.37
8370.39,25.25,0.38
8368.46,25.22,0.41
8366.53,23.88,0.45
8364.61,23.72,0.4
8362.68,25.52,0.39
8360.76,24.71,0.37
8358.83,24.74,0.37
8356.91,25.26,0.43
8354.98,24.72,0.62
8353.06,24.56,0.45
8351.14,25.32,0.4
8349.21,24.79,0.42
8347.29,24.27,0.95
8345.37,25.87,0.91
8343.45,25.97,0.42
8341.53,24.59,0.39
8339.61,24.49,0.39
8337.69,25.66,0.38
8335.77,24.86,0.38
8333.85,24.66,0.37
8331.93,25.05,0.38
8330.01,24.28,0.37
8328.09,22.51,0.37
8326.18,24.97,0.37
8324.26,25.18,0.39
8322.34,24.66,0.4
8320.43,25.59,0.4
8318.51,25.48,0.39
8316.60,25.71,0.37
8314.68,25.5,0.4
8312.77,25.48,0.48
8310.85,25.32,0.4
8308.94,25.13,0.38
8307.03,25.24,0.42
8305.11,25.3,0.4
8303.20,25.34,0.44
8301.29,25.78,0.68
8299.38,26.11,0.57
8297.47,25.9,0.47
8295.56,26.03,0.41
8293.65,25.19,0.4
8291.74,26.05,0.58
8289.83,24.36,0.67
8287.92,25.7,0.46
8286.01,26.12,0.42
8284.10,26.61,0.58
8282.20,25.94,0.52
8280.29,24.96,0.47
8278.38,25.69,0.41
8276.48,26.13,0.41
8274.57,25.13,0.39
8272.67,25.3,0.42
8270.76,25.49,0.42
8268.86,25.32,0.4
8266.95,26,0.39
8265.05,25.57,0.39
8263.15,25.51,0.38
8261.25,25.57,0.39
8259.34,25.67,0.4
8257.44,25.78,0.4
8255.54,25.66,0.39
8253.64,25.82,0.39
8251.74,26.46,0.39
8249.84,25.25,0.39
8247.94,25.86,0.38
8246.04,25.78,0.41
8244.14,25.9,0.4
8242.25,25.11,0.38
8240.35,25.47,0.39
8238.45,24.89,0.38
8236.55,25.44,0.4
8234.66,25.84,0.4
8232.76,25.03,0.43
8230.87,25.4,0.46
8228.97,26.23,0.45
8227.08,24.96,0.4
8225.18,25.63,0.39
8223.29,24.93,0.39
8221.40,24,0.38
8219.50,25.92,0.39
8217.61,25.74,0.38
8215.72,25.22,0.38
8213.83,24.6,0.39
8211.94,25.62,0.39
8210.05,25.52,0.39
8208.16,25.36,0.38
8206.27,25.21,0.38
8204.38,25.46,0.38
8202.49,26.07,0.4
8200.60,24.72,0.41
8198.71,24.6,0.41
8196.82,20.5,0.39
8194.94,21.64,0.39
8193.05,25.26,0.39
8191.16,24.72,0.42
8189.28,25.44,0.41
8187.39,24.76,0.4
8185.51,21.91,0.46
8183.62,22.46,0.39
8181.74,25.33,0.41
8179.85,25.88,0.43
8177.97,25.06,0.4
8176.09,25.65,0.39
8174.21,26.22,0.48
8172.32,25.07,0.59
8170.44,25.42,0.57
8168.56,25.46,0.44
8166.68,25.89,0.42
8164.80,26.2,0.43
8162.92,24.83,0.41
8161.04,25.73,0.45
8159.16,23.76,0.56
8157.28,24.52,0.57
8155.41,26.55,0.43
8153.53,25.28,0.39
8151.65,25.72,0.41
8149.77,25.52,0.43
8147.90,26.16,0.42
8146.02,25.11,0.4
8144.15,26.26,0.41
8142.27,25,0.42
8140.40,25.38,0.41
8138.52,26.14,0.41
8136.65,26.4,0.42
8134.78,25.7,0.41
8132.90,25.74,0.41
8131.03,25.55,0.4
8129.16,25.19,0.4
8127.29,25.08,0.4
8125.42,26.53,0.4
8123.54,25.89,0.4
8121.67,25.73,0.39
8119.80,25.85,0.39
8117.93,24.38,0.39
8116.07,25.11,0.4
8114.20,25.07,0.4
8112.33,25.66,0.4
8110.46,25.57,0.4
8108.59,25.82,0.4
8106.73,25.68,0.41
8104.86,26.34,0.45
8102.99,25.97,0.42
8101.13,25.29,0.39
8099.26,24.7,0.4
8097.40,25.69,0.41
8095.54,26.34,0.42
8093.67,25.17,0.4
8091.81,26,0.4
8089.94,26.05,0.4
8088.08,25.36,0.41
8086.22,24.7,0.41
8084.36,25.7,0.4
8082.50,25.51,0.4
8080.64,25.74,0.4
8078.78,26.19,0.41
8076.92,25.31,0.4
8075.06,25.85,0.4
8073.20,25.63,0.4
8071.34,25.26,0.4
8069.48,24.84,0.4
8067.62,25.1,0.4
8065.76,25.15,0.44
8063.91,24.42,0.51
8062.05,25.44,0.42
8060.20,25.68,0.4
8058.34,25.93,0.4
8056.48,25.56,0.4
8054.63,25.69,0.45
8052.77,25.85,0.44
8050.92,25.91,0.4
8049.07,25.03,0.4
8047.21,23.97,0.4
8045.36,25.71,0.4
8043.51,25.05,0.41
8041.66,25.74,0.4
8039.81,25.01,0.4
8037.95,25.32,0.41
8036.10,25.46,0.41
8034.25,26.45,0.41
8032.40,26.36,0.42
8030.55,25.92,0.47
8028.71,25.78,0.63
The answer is 0.016 mag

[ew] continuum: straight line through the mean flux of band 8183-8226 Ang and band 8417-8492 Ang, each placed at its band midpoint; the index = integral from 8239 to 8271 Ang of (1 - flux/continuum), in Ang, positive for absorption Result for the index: -1.4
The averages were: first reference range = 24.6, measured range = 25.7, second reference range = 24.6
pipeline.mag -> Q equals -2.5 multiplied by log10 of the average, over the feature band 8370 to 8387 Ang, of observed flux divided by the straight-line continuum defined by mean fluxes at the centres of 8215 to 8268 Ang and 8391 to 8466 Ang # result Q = 0.014 mag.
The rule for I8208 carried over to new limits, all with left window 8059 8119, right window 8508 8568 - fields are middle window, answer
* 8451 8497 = -0.03 mag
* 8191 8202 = 0.07 mag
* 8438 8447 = -0.02 mag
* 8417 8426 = -0.03 mag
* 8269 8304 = -0.04 mag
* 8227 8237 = -0.03 mag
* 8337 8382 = -0.02 mag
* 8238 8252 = -0.03 mag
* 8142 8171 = -0.01 mag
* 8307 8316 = -0.03 mag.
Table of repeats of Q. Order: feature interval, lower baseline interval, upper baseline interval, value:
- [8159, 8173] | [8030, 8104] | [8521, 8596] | -0.01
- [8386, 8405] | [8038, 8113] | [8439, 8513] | 0.02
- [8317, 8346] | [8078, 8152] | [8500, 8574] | -0.01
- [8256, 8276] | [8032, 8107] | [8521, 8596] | -0.03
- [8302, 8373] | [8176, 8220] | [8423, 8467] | -0.02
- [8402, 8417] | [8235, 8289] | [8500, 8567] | -0.02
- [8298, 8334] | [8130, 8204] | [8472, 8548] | -0.03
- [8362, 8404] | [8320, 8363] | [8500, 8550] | 0.00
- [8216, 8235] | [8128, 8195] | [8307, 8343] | -0.01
